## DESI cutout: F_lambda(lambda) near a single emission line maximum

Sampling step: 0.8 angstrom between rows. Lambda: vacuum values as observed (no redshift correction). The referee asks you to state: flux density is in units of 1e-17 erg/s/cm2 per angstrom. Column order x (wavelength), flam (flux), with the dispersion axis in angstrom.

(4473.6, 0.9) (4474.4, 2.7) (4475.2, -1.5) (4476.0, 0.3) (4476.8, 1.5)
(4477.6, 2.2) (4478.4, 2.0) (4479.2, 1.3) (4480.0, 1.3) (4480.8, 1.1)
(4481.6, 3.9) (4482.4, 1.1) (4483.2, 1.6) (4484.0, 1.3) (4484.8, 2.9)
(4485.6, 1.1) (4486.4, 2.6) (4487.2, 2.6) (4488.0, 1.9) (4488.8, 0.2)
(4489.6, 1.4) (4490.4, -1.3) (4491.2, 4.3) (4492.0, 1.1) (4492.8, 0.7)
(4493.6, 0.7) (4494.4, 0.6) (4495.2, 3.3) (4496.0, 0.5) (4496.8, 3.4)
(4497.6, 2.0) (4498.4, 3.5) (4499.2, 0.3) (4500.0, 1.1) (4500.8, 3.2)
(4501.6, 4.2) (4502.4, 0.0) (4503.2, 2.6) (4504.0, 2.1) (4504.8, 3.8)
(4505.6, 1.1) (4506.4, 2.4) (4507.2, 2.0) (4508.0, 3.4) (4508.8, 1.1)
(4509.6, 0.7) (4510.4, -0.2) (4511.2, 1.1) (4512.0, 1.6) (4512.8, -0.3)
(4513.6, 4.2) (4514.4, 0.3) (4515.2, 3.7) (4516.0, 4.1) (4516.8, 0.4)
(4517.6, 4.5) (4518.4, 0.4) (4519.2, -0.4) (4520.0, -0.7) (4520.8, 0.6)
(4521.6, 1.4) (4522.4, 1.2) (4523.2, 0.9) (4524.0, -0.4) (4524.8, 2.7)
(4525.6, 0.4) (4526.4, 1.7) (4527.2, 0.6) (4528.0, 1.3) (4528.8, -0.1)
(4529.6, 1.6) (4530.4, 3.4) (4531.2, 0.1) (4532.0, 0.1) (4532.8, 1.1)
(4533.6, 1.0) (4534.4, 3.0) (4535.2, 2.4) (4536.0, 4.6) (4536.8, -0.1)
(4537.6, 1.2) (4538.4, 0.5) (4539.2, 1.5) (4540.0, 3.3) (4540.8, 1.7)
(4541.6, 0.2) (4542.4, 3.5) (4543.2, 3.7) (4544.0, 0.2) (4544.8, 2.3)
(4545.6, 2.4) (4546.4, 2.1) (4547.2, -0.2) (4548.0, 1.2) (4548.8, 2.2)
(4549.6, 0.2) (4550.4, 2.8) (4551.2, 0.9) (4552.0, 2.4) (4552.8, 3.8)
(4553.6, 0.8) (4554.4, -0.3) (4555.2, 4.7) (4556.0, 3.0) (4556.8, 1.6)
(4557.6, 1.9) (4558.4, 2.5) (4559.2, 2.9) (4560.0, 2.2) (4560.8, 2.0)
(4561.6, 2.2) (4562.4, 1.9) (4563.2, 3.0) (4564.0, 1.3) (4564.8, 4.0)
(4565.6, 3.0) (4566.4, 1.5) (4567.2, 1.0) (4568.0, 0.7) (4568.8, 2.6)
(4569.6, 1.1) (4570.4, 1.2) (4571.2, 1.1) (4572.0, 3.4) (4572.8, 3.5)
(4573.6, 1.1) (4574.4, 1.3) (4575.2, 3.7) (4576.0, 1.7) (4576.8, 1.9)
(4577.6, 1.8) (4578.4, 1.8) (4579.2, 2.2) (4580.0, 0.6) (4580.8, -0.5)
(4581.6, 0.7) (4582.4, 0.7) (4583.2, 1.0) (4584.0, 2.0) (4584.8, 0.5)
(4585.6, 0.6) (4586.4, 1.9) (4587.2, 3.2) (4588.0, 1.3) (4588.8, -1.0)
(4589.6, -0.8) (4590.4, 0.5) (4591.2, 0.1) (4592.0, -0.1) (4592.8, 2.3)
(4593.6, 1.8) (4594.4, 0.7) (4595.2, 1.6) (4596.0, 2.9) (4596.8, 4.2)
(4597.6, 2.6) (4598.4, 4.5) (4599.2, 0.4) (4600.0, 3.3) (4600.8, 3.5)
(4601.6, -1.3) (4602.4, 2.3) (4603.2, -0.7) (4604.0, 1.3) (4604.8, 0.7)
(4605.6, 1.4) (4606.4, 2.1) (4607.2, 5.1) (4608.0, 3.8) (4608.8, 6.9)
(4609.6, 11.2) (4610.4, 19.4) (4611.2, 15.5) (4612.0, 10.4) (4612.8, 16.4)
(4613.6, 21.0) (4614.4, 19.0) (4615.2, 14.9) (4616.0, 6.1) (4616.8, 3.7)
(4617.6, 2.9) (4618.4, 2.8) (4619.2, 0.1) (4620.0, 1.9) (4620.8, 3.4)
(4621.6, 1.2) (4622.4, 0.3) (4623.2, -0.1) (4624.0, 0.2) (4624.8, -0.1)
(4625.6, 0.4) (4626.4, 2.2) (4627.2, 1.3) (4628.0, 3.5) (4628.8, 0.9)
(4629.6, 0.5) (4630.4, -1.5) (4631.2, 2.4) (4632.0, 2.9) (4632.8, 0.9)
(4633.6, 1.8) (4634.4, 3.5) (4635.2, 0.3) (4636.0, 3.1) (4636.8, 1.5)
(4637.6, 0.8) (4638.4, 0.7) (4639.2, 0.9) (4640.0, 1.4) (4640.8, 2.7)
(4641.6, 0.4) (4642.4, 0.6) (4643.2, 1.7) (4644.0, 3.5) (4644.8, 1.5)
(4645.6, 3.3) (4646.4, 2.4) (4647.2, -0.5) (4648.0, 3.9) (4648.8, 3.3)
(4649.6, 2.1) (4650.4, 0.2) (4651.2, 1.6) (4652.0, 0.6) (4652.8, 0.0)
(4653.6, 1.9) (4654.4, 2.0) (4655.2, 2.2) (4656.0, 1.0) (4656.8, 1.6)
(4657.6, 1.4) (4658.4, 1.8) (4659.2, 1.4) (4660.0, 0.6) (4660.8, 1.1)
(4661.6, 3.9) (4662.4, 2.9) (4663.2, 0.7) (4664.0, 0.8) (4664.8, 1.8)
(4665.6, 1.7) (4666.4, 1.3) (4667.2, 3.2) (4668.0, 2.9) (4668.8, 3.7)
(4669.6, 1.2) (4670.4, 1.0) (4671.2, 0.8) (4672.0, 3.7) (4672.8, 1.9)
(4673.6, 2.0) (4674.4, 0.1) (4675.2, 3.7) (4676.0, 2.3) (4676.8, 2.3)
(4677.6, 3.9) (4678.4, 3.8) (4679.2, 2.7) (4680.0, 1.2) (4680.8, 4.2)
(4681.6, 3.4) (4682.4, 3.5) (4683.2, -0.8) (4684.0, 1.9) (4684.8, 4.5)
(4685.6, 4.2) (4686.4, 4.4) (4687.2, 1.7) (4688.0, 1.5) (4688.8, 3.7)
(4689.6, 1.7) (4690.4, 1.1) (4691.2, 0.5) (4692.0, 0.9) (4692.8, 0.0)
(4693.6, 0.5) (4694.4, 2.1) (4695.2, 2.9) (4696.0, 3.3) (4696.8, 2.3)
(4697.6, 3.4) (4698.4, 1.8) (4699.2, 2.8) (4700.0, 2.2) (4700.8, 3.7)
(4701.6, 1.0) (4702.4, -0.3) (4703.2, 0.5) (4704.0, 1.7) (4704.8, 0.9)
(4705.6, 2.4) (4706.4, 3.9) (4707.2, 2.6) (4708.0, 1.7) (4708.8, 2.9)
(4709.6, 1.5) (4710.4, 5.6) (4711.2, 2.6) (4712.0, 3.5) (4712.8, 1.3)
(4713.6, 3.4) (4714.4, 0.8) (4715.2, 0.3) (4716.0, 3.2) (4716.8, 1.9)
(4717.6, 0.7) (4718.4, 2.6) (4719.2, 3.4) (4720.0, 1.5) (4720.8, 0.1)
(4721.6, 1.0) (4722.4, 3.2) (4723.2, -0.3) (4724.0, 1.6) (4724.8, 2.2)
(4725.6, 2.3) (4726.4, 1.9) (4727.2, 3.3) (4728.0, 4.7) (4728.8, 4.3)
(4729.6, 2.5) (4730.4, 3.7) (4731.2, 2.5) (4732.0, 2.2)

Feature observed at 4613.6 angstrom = [O II] 3727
